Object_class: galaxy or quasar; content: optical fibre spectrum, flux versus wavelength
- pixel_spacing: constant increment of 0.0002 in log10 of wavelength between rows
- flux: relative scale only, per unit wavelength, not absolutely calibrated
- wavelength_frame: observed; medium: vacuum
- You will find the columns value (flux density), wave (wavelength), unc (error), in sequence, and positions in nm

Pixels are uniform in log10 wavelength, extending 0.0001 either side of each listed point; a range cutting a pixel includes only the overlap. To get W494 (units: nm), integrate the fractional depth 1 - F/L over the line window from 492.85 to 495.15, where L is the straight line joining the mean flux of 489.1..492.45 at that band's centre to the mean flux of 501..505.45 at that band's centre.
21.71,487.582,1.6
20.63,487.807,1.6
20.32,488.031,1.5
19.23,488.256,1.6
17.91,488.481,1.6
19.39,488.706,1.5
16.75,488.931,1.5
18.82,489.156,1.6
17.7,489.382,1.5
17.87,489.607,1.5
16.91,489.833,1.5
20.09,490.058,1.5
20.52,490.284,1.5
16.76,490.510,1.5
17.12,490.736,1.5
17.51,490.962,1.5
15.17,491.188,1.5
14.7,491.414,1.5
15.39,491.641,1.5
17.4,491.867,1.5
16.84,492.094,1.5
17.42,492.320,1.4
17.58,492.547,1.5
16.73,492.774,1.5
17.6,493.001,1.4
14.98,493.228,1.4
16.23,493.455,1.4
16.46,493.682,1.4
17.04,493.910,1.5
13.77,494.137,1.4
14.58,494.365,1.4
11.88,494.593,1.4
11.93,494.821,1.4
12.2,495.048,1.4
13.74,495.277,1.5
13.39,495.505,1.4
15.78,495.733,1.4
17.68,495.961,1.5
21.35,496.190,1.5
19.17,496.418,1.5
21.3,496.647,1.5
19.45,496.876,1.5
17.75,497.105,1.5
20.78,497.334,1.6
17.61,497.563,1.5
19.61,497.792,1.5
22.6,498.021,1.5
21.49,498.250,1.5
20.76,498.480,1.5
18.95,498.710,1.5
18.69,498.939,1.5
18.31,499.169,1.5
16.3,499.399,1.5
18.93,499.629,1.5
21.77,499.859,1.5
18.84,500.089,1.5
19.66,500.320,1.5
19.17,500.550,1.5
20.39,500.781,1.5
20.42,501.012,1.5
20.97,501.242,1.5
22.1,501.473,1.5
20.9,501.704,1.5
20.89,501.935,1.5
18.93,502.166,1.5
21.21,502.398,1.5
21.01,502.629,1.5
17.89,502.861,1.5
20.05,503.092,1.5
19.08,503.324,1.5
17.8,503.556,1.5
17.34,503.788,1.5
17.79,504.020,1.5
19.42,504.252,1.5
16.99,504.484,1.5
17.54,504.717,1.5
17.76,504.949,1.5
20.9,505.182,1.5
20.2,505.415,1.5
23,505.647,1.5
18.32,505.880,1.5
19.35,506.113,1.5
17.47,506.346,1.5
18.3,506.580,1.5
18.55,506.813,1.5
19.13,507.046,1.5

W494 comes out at 0.40 nm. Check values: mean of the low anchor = 17.3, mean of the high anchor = 19.4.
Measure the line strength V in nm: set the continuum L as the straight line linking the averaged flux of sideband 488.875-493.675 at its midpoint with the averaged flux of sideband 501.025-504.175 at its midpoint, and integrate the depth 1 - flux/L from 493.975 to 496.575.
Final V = 0.415 nm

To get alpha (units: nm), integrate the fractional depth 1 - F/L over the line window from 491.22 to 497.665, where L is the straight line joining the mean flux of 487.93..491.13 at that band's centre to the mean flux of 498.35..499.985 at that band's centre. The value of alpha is 0.78 nm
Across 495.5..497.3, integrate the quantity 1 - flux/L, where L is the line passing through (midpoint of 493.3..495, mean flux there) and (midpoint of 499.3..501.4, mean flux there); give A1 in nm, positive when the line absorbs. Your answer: -0.25 nm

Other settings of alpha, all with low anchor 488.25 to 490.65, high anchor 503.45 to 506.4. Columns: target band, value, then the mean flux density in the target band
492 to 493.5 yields 0.13 nm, 16.8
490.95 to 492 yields 0.14 nm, 15.9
